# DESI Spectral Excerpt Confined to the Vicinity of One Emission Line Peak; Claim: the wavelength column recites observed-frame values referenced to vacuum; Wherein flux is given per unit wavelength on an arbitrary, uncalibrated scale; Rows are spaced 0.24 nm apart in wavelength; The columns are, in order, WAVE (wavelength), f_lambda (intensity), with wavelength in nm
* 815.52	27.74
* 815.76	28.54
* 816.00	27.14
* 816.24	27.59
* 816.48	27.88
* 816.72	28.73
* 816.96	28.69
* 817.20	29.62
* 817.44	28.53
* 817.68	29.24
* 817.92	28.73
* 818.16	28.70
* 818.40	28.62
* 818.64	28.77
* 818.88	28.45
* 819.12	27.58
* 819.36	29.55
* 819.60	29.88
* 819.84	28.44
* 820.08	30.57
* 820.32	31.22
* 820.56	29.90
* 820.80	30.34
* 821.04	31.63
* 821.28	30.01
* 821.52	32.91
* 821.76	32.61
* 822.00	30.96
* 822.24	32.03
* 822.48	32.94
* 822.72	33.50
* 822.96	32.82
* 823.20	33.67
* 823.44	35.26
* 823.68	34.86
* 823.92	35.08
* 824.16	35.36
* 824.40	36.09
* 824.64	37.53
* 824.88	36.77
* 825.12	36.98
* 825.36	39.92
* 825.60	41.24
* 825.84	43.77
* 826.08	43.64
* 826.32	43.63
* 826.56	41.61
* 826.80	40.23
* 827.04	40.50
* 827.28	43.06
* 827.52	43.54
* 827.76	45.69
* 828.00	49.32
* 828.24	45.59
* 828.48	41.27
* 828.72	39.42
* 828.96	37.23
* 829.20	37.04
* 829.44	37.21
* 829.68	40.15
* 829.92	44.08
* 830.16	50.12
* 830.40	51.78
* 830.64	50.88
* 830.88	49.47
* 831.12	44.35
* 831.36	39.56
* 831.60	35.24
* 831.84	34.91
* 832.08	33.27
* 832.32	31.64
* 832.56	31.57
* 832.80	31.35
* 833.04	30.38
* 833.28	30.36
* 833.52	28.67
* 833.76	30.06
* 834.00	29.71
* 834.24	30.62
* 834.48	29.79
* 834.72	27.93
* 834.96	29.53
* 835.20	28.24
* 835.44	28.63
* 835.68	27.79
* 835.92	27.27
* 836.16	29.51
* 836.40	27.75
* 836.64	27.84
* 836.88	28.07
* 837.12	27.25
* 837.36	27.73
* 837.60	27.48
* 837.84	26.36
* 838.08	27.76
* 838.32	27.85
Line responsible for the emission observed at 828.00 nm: H-alpha 6563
